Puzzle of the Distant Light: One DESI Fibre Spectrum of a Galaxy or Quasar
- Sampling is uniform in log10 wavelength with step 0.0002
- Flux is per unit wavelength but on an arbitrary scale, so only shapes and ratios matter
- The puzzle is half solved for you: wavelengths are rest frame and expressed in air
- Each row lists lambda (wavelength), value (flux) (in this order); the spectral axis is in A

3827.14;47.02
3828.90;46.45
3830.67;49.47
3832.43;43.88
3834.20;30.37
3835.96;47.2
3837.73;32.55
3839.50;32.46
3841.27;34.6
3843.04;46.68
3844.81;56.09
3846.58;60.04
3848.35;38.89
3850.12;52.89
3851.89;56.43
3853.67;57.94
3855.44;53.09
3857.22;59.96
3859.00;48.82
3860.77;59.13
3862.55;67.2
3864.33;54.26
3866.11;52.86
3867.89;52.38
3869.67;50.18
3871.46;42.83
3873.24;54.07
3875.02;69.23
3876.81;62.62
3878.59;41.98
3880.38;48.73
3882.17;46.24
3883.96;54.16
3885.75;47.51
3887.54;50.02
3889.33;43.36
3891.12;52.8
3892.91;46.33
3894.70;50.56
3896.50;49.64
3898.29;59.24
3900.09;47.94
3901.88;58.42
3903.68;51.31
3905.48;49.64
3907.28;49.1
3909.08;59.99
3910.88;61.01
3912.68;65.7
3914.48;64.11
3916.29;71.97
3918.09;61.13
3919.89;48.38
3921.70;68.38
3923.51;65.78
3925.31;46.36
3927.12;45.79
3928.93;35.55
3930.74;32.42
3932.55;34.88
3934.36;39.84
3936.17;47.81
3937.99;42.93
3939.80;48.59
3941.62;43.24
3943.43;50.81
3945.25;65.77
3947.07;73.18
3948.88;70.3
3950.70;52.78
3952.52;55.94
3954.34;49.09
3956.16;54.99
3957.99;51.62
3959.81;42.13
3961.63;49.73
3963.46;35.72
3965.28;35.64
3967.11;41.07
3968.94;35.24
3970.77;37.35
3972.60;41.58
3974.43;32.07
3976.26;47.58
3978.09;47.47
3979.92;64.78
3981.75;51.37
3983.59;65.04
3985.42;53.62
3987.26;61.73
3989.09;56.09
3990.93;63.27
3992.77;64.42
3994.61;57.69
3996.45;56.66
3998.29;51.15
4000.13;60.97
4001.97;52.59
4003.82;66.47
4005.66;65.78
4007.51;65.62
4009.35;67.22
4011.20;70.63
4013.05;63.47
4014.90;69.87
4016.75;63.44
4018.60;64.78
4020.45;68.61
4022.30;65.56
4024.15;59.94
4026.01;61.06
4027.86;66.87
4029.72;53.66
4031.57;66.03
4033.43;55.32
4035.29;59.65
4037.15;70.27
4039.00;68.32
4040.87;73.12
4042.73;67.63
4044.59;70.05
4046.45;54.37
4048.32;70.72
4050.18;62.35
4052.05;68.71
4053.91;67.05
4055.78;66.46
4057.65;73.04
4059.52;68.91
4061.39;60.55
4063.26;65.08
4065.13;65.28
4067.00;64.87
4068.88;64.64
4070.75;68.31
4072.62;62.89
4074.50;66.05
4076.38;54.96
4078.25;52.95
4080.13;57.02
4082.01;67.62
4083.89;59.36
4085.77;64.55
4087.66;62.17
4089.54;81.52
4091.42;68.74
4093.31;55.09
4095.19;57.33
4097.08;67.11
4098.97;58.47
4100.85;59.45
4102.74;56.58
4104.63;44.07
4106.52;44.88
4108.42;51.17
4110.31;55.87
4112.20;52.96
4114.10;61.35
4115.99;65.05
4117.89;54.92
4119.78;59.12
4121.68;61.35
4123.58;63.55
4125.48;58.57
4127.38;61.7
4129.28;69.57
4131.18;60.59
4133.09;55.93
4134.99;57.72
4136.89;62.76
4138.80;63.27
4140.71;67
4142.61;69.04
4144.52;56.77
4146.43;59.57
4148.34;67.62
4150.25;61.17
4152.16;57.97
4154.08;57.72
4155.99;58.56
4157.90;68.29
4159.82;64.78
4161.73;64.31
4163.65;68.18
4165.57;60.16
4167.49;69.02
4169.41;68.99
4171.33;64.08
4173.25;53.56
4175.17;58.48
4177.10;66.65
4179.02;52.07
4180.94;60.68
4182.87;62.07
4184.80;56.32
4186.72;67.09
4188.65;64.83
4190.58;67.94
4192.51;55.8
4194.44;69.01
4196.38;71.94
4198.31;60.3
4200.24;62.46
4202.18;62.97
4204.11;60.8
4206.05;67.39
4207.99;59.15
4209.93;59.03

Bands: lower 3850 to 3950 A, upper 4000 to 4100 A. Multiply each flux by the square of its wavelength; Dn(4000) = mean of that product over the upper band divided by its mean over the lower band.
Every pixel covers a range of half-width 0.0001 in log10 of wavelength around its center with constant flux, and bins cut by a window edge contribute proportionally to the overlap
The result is 1.30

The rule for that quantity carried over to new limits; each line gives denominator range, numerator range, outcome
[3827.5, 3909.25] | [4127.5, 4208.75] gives 1.44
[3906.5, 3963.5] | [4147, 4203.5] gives 1.34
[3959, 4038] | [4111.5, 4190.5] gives 1.18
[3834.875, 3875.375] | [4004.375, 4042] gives 1.39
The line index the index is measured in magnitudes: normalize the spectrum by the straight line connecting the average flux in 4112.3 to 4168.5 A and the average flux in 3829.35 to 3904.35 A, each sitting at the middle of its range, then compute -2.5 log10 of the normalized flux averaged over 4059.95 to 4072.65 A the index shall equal -0.10 mag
